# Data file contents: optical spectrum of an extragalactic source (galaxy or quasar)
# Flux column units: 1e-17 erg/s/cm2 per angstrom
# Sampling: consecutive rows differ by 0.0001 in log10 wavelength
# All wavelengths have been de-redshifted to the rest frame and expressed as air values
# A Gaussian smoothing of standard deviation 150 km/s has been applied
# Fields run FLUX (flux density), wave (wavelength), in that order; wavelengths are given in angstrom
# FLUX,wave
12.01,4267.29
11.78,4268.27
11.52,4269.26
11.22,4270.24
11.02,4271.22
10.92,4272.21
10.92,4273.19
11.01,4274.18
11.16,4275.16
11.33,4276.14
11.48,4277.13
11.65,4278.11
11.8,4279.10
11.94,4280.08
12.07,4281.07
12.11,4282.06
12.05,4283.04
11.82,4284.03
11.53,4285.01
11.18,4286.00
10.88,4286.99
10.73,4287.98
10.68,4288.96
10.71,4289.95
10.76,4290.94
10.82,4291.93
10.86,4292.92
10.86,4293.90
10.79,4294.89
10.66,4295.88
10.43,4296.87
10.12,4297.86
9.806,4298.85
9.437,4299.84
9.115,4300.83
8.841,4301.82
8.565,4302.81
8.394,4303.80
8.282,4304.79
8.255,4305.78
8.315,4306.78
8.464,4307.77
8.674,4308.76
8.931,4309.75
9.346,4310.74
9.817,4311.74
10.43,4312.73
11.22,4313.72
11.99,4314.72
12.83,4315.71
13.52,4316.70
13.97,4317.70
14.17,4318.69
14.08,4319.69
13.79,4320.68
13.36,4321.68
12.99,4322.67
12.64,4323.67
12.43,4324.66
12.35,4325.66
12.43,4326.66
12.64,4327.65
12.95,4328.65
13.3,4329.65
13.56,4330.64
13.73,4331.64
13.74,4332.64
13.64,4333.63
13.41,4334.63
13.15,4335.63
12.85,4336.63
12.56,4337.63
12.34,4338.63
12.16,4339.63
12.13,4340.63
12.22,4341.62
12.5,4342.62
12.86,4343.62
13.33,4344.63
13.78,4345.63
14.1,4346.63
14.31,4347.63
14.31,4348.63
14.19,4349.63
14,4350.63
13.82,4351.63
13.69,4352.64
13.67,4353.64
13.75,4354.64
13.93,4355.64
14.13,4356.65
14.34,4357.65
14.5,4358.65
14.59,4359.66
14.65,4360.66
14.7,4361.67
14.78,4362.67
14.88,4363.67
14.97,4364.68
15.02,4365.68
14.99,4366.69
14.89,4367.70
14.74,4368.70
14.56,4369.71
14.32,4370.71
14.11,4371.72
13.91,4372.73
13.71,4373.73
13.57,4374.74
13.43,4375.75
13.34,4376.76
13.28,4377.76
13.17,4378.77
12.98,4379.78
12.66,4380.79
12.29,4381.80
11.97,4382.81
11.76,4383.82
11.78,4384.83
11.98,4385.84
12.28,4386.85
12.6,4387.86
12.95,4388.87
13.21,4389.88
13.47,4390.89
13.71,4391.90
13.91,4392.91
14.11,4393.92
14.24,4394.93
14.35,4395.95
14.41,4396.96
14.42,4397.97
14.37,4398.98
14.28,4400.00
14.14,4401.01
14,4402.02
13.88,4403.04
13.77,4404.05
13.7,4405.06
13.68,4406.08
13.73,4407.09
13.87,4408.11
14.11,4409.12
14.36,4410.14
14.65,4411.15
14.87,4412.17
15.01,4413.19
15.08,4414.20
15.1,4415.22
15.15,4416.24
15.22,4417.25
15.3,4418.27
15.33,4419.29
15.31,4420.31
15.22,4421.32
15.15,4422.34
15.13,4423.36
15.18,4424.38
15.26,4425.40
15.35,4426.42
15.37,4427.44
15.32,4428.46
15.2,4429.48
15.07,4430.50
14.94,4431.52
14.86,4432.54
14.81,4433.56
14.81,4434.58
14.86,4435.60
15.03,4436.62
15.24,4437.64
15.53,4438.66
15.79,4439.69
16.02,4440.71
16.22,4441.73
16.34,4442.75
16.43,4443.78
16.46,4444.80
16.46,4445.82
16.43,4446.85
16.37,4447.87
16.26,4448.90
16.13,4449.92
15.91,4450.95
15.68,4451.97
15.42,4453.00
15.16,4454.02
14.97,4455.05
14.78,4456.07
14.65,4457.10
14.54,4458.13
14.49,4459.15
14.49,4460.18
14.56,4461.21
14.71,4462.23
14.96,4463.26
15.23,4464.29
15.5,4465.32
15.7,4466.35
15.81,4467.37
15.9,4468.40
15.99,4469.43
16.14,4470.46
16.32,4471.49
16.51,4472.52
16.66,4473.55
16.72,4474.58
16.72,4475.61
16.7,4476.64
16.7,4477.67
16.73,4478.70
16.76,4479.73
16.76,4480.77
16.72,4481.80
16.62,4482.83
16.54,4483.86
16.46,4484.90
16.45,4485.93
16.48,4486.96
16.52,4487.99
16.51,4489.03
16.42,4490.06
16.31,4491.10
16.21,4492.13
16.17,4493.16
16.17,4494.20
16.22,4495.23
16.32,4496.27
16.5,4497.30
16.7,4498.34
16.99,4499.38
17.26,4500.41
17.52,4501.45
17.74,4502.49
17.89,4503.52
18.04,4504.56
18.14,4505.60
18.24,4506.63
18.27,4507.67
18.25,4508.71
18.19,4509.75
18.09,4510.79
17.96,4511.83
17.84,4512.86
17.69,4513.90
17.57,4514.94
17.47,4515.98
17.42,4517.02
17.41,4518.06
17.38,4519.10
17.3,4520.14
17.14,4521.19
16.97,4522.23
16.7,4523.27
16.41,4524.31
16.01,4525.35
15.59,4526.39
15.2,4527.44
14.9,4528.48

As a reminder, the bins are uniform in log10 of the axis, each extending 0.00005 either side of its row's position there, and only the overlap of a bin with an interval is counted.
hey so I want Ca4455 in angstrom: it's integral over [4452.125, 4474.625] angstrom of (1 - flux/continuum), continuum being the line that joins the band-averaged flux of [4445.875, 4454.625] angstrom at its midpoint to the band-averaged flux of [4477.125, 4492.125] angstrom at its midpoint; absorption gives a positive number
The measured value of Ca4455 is 1.1 angstrom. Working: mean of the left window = 15.9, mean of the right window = 16.6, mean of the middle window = 15.4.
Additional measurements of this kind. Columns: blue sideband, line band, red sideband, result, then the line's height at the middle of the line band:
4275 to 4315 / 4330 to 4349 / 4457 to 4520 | -2.2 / 11.8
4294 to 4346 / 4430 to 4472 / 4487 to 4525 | 0.2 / 15.6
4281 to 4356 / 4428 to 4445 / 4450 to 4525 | -0.4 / 15.1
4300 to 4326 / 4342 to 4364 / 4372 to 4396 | -3.4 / 12.1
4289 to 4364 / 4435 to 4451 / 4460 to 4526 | -0.6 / 15.4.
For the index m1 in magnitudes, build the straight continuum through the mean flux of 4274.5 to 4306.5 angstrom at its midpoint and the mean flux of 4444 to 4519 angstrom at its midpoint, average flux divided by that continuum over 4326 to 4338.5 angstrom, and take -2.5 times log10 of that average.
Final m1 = -0.11 mag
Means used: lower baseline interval 10.6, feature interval 13.1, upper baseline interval 16.5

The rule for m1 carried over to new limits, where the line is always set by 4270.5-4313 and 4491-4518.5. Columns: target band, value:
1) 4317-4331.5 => -0.15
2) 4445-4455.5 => -0.02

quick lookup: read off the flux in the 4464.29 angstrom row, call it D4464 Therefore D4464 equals 15.23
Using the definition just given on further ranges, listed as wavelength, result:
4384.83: 11.78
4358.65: 14.5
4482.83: 16.62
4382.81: 11.97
